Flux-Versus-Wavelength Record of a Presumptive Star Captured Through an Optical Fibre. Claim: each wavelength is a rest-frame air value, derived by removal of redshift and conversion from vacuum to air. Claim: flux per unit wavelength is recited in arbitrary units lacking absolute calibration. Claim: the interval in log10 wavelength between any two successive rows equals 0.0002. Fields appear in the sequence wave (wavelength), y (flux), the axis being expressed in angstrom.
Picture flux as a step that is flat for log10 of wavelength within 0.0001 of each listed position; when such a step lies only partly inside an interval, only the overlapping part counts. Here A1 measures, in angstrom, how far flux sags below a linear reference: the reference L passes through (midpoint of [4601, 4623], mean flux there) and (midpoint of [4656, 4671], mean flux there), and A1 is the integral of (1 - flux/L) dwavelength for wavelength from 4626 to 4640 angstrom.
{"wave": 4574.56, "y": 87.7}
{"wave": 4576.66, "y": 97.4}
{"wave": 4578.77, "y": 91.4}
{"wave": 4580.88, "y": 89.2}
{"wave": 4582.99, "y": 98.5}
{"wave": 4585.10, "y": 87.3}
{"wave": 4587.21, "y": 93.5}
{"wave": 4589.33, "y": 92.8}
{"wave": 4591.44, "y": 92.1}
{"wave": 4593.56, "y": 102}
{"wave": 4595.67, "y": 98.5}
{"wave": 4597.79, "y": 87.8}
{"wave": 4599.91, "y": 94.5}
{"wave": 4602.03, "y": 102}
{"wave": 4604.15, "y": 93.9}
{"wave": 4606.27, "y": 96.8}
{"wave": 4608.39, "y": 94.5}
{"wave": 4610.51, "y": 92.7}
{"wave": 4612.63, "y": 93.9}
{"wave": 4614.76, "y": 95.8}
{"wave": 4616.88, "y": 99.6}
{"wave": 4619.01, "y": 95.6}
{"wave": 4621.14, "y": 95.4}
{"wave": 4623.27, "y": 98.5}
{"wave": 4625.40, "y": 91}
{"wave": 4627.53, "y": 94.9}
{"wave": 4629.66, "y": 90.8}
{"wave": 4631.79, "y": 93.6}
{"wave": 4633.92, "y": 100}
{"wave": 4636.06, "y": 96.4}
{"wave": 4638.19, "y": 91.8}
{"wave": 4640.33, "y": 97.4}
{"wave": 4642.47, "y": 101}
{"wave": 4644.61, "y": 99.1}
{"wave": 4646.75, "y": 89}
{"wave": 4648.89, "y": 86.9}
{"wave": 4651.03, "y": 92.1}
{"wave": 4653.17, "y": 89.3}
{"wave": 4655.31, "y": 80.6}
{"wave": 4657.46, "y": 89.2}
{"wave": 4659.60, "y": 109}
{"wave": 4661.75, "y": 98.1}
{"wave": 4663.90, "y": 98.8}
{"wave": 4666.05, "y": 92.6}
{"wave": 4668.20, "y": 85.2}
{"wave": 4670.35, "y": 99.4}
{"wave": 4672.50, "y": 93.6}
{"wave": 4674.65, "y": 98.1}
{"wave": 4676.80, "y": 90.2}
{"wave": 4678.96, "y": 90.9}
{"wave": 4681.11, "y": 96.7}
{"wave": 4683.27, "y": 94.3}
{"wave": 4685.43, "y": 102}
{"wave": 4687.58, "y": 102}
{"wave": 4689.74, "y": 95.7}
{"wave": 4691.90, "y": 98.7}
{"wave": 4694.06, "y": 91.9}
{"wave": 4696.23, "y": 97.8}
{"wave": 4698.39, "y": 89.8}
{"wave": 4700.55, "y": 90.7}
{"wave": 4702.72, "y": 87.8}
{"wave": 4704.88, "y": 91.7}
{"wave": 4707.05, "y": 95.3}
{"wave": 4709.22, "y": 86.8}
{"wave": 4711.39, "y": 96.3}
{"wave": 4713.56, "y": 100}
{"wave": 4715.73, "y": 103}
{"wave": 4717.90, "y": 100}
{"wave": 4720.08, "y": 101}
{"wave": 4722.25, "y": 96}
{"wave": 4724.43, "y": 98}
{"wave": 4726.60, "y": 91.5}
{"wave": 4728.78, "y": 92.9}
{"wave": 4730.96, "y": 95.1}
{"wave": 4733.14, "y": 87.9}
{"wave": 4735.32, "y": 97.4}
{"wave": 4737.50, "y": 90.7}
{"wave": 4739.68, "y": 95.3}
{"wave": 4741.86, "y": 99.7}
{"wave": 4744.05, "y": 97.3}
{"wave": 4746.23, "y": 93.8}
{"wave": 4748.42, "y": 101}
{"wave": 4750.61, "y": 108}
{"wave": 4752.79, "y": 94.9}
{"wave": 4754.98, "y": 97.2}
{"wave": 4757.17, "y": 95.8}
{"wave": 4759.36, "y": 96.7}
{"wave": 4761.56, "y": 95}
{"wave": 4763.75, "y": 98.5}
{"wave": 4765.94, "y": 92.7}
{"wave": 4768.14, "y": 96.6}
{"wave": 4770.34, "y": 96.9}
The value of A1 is 0.2 angstrom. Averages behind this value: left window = 96.1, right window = 95.5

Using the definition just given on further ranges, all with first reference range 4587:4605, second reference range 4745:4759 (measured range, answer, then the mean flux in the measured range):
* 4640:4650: 0.2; 94.4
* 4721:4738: 0.7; 93.9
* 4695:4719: 0.7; 94.4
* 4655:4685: 0.7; 94.5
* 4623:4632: 0.2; 93.4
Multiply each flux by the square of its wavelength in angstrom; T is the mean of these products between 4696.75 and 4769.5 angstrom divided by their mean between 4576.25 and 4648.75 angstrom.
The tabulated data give 1.1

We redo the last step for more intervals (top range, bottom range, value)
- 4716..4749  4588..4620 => 1.06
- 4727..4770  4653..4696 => 1.04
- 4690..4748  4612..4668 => 1.04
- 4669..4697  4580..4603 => 1.06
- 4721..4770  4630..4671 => 1.06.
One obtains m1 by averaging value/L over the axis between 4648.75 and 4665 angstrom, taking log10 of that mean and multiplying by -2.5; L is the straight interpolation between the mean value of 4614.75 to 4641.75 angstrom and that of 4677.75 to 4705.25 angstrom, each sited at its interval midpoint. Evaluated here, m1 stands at 0.02 mag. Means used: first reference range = 95.5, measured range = 93.3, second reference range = 94.7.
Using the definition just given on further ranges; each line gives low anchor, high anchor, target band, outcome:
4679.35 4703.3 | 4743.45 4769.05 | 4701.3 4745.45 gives 0.013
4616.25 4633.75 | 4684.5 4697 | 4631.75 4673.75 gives 0.024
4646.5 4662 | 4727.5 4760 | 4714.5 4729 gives -0.030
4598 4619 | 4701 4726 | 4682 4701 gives -0.004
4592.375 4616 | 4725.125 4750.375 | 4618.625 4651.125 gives 0.011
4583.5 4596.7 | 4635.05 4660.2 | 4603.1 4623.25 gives -0.018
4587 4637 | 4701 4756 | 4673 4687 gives 0.001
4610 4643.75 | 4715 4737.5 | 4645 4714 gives 0.023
